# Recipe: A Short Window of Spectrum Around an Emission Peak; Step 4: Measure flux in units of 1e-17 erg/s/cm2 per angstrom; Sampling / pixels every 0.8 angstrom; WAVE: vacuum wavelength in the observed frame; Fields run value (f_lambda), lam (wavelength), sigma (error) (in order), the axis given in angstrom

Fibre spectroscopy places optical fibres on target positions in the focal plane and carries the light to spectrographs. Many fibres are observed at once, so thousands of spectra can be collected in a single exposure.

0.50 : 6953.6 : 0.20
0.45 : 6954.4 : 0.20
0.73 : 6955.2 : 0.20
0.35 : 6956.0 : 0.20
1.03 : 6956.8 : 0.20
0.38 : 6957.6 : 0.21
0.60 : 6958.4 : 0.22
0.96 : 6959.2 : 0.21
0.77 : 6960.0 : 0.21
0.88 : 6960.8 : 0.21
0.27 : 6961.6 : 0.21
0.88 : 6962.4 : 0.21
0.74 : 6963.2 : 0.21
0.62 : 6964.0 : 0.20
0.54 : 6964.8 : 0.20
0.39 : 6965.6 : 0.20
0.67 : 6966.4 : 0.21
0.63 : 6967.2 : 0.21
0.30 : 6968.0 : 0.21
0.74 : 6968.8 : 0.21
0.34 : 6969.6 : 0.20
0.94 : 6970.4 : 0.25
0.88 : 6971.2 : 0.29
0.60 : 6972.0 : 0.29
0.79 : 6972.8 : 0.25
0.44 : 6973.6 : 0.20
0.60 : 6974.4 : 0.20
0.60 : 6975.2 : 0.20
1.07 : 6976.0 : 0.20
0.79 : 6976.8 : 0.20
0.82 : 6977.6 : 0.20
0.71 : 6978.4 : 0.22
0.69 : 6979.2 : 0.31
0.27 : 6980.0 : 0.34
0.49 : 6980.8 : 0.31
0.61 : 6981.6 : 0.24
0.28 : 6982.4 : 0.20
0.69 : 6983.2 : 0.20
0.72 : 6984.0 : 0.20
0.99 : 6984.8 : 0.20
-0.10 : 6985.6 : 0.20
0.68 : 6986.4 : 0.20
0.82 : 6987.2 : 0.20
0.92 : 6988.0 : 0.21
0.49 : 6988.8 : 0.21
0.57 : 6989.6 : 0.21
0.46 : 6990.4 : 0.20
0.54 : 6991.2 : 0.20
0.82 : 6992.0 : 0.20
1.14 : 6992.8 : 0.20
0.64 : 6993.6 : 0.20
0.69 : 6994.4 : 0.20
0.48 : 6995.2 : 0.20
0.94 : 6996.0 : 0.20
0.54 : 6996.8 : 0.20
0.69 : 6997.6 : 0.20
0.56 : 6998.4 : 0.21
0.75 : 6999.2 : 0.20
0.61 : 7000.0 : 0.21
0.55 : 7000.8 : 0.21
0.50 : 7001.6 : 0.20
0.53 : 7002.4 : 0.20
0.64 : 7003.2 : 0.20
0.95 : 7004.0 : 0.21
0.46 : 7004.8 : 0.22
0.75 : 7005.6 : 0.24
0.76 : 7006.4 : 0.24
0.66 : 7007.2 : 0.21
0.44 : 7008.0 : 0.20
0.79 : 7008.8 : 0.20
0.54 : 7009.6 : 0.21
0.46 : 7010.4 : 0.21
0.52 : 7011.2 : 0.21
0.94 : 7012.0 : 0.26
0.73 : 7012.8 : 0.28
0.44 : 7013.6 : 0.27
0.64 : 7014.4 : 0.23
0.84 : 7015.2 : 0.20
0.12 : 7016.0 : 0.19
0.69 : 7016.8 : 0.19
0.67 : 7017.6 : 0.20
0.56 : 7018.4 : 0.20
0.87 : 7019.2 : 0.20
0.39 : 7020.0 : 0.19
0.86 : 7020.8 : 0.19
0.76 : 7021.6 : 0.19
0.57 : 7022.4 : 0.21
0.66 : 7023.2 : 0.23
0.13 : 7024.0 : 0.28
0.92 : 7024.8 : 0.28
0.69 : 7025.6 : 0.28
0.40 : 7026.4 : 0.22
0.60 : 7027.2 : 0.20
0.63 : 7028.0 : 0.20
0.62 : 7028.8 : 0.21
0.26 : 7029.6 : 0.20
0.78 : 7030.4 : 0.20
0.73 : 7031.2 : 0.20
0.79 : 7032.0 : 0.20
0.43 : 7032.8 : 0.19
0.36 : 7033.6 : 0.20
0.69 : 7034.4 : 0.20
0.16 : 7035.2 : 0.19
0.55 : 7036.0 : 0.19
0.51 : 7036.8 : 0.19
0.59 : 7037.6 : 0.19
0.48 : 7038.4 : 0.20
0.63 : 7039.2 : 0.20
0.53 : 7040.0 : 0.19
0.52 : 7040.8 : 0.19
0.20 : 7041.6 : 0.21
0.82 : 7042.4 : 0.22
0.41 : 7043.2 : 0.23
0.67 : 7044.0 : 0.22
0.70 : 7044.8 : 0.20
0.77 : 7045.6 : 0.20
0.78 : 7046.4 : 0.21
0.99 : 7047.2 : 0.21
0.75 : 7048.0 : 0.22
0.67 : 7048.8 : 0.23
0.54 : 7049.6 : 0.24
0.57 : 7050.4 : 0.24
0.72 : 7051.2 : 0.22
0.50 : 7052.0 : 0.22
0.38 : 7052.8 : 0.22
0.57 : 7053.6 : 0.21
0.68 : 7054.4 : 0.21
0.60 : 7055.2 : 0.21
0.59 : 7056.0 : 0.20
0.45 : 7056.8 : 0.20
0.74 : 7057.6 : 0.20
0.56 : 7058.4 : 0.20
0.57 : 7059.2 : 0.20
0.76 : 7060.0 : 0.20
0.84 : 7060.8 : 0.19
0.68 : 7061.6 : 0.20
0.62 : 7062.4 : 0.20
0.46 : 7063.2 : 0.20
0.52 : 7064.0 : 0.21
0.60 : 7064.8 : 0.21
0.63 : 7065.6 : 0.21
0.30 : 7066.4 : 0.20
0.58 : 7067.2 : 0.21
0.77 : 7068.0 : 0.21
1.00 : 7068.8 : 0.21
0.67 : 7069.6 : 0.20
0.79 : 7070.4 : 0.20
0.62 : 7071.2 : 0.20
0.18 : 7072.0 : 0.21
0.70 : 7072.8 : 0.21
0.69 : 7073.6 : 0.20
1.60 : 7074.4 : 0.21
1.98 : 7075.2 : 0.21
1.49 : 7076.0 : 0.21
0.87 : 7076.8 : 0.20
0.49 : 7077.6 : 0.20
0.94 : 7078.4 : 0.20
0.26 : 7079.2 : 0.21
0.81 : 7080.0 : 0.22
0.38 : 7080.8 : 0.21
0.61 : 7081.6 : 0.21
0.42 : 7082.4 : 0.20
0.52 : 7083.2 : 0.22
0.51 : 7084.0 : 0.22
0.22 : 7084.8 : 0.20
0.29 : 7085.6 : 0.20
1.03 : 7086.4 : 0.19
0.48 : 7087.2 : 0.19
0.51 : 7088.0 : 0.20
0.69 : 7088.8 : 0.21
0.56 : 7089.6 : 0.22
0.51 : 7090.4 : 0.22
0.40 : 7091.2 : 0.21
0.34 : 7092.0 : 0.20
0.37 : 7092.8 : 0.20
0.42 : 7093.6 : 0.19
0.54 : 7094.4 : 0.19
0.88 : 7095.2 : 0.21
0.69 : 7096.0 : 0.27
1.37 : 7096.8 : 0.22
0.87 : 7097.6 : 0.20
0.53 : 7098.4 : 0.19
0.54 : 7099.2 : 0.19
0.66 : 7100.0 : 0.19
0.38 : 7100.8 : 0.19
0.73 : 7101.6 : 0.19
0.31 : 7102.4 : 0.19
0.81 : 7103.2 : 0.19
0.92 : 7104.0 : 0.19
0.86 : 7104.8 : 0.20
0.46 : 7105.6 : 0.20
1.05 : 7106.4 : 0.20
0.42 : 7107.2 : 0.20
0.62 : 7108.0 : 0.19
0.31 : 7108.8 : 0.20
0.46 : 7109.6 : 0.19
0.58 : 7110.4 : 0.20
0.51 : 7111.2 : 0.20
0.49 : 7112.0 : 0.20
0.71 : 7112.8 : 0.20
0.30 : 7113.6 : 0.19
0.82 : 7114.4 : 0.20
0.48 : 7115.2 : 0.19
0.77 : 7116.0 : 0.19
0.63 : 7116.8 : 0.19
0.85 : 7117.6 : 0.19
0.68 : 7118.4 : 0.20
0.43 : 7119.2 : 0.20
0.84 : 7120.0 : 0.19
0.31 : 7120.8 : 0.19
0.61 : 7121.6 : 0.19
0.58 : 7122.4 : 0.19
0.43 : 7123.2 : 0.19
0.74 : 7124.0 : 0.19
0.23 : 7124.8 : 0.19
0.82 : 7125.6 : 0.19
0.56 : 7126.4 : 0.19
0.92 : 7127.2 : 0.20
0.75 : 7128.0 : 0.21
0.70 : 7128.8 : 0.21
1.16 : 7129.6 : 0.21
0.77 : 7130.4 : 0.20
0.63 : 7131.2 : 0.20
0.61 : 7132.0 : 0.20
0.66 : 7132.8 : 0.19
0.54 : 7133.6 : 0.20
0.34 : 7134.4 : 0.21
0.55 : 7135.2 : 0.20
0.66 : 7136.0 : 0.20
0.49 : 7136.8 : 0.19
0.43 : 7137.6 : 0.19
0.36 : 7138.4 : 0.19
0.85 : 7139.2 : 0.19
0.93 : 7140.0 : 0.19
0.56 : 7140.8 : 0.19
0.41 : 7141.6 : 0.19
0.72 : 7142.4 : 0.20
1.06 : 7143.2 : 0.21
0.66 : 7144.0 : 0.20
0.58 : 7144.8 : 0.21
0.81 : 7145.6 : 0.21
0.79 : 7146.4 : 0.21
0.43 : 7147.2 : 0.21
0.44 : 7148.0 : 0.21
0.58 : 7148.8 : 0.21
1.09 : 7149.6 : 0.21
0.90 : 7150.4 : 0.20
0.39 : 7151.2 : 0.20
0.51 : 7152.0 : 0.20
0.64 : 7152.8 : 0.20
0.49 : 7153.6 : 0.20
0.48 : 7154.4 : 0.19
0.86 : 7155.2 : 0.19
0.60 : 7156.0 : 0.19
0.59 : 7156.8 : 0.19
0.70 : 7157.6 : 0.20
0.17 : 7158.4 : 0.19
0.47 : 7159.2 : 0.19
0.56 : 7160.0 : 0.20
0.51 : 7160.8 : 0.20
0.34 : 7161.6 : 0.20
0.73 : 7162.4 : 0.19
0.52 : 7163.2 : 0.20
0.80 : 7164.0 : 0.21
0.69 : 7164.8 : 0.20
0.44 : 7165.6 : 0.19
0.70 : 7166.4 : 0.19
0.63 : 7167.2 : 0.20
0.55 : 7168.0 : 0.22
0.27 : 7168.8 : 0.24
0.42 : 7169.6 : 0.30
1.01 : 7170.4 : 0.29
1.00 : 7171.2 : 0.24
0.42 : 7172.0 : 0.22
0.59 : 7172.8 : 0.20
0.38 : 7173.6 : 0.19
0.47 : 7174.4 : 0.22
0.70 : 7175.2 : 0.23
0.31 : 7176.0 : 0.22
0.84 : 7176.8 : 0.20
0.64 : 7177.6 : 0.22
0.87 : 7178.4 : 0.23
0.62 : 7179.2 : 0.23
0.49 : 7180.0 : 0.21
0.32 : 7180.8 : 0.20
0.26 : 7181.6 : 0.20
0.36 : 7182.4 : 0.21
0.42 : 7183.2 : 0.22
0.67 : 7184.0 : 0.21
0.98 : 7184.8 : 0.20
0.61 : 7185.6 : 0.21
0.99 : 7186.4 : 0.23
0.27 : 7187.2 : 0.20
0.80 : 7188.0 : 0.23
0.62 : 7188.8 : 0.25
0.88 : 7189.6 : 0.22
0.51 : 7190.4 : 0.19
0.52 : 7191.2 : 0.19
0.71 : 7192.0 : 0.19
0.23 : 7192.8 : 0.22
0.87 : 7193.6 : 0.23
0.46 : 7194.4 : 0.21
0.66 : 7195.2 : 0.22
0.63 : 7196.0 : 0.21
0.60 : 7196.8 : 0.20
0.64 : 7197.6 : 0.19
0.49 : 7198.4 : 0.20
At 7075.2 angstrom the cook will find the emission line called H-alpha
